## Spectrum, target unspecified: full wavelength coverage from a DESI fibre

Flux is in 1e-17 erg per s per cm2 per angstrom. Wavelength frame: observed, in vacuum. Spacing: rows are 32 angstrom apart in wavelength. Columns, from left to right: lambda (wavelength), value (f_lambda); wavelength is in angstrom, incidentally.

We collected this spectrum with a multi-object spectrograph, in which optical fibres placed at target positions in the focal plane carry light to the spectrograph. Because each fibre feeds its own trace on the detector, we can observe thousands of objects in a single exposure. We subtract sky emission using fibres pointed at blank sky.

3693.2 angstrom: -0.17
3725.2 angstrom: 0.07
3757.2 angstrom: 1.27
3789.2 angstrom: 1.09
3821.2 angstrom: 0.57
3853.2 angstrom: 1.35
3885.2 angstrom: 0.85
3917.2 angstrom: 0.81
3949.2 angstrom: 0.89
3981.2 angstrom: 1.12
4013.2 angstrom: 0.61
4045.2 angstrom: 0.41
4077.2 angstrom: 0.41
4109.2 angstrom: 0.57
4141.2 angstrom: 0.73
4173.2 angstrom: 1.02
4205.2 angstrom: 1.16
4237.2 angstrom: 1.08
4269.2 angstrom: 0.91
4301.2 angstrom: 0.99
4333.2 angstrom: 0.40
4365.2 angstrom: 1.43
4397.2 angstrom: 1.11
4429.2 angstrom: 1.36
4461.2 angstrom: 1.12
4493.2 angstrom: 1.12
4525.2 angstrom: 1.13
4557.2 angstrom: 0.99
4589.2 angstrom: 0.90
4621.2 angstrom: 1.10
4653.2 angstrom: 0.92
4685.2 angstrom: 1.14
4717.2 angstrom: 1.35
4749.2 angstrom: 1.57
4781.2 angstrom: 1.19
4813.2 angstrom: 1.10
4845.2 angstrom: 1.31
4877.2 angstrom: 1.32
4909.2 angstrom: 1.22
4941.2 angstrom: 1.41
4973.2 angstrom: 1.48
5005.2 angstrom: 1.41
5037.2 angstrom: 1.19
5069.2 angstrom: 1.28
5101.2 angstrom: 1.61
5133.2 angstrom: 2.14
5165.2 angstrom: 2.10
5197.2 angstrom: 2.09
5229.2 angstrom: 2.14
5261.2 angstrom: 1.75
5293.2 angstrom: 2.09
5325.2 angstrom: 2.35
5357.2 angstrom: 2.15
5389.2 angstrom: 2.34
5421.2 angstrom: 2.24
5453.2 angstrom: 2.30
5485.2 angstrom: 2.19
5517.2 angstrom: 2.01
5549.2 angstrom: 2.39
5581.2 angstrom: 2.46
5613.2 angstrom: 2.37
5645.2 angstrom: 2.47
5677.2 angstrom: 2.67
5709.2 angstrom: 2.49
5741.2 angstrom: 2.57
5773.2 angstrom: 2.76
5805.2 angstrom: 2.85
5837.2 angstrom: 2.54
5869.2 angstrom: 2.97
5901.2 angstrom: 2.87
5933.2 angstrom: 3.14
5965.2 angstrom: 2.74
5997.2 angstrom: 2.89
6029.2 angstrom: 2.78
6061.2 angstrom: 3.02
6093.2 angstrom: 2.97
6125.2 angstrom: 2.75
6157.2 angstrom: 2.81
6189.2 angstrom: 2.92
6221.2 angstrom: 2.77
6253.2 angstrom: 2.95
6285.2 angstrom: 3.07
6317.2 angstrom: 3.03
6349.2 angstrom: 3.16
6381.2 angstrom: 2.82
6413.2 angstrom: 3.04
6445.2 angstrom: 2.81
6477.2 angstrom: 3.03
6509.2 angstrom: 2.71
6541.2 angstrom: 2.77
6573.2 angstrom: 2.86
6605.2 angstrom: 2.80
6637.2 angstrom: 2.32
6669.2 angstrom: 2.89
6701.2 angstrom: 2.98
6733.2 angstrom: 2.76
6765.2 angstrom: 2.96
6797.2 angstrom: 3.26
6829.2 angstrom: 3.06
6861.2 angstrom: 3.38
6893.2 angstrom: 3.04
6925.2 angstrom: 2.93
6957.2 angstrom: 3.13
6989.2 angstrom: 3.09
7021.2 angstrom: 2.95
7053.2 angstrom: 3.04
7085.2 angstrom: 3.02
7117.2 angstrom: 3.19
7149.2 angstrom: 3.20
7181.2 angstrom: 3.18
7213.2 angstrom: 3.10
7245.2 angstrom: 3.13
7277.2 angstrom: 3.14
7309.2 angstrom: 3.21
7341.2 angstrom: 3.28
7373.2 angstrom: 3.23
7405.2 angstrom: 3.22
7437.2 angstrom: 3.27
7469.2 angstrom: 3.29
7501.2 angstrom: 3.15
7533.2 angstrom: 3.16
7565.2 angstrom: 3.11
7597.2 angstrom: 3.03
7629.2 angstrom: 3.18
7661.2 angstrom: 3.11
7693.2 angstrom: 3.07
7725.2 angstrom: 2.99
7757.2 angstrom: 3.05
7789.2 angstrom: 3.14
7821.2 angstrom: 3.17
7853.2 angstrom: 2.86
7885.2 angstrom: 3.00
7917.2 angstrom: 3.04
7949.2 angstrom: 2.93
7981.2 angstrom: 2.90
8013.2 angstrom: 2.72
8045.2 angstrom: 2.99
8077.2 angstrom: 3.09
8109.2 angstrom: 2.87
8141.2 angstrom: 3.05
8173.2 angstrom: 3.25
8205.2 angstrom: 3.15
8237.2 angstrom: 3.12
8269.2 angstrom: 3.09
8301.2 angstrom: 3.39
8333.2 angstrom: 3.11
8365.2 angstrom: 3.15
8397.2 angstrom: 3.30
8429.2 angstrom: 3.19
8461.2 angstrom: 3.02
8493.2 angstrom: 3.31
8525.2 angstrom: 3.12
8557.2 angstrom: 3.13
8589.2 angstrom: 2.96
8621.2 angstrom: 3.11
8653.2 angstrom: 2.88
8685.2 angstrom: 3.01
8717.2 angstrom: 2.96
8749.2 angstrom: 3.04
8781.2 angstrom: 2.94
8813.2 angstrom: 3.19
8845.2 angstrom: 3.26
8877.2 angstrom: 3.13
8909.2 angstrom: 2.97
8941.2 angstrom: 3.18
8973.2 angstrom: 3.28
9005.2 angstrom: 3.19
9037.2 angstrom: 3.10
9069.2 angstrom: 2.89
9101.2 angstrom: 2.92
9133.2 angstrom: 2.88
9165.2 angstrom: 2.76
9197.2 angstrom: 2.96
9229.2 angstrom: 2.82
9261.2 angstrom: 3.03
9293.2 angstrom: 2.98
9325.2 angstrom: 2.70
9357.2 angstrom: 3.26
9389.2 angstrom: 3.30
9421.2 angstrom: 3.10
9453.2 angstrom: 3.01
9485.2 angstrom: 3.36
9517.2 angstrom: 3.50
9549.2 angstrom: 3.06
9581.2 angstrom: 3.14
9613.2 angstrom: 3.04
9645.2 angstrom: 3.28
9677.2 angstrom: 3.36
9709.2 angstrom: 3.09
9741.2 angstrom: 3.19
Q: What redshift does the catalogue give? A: 0.28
